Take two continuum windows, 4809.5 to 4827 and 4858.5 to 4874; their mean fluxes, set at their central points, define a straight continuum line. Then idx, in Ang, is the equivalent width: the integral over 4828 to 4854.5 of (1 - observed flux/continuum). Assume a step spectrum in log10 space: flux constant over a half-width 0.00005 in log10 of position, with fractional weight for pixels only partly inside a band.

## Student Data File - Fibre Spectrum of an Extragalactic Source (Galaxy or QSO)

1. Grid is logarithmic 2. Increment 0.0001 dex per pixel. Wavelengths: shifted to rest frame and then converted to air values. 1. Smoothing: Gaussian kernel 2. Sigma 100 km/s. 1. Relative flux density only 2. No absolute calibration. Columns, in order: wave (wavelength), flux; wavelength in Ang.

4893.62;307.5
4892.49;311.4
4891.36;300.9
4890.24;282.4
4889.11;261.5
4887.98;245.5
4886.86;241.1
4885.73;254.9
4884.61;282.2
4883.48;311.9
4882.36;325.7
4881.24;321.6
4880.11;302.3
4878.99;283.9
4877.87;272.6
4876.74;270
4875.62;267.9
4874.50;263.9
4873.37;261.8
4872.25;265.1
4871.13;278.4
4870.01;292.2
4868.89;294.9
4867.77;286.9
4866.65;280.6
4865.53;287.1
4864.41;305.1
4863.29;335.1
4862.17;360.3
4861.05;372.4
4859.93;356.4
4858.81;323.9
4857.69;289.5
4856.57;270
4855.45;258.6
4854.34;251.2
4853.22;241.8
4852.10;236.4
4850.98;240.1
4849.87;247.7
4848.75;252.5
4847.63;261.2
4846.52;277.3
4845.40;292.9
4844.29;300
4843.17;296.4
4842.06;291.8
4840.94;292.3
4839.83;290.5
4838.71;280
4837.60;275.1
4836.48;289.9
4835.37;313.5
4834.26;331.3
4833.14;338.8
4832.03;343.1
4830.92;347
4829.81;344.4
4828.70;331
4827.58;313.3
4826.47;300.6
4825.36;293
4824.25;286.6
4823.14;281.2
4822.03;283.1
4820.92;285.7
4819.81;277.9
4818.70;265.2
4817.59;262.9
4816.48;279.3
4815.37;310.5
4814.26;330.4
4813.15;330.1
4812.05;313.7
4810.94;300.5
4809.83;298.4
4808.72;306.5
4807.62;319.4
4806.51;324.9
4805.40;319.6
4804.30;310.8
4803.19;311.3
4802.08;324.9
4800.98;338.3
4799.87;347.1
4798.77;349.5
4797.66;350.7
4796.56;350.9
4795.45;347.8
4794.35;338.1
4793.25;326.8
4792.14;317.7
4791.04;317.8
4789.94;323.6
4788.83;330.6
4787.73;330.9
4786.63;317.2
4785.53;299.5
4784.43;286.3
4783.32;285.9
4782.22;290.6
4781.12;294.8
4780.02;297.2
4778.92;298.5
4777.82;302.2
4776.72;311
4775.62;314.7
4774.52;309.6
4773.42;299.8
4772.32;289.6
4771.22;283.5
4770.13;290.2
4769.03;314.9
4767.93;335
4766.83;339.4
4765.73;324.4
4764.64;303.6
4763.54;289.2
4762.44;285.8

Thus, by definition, 0.77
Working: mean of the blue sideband 294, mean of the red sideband 307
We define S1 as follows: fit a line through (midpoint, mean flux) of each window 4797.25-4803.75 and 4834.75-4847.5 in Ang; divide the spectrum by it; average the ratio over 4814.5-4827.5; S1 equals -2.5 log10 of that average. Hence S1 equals 0.10 mag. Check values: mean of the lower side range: 336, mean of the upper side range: 290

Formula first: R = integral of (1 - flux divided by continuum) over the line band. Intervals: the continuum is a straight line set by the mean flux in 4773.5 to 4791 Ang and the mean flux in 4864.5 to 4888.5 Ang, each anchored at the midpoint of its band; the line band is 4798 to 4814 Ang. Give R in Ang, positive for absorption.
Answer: -1.15 Ang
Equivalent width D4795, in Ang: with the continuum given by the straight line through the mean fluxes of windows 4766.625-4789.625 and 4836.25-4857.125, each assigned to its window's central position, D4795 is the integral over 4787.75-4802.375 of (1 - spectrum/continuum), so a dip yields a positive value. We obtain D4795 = -1.9 Ang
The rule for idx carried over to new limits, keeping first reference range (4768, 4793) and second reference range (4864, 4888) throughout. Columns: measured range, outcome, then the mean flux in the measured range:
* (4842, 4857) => 1.3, 265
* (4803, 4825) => -0.2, 300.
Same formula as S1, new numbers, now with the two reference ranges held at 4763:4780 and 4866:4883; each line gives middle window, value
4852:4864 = -0.051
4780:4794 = -0.023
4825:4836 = -0.112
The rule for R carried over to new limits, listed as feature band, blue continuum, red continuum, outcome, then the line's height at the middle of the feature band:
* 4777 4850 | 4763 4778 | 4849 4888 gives -2.29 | 298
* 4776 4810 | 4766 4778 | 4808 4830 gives -1.59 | 304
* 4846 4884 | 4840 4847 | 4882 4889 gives -0.53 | 283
